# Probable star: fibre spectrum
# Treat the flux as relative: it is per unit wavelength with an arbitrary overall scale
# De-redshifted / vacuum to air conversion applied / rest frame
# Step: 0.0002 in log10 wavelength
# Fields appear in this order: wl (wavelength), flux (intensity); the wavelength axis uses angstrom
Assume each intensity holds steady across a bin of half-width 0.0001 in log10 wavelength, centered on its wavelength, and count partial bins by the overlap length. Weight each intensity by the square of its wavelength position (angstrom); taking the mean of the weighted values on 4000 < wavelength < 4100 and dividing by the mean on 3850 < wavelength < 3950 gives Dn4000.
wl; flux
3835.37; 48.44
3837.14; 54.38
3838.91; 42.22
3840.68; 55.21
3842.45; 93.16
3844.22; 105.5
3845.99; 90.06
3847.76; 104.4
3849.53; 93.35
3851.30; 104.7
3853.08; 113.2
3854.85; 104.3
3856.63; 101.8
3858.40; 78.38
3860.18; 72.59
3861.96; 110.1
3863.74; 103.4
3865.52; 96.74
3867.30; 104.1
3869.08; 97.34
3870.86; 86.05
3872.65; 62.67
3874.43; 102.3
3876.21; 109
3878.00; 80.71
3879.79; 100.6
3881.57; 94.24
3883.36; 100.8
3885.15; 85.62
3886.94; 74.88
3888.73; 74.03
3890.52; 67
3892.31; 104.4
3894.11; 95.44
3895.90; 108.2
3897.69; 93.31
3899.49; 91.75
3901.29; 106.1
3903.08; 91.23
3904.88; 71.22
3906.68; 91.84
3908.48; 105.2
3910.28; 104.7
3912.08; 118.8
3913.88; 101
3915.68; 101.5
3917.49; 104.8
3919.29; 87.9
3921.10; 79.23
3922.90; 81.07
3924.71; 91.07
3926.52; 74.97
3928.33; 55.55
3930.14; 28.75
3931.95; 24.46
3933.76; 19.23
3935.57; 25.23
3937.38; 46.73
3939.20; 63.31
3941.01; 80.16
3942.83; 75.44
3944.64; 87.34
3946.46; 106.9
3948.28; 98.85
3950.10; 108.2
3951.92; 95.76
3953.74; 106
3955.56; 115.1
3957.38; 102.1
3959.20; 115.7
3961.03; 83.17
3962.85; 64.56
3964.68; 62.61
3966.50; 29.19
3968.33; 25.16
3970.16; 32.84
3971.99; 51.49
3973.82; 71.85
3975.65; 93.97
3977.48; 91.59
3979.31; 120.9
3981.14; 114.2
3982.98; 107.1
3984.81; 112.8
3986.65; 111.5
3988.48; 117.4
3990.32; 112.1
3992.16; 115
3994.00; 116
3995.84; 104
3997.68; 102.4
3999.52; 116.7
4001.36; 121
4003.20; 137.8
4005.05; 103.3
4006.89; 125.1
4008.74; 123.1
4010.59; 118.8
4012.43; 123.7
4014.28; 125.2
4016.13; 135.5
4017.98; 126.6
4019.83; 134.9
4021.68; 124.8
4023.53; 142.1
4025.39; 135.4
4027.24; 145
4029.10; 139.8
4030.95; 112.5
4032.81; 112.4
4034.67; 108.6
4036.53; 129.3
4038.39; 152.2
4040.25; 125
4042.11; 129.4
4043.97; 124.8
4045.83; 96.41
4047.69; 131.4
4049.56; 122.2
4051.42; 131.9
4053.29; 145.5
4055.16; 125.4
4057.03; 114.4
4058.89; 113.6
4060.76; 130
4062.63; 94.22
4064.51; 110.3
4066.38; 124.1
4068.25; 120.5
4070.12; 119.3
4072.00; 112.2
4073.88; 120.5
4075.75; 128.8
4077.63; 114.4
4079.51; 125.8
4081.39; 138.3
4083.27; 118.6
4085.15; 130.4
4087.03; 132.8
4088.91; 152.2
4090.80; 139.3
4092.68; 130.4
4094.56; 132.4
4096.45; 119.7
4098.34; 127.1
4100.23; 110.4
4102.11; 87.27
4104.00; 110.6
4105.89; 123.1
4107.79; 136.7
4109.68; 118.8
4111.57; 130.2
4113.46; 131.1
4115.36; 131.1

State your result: 1.6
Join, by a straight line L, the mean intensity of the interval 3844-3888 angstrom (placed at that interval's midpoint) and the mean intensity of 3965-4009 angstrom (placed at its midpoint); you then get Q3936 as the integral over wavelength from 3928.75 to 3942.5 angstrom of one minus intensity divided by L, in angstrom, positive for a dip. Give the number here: 7.60 angstrom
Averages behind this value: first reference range 94.8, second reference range 97.4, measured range 43.1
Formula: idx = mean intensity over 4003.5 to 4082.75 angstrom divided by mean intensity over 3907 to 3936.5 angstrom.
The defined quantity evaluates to 1.6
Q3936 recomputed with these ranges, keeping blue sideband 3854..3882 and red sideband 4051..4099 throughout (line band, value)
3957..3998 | 8.0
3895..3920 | 0.4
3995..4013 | -0.5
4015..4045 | -2.9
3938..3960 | 2.2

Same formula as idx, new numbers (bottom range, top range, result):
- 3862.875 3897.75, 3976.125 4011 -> 1.24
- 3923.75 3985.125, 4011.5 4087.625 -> 1.65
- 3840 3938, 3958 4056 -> 1.28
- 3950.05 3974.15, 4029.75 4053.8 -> 1.66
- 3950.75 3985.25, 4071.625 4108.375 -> 1.49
